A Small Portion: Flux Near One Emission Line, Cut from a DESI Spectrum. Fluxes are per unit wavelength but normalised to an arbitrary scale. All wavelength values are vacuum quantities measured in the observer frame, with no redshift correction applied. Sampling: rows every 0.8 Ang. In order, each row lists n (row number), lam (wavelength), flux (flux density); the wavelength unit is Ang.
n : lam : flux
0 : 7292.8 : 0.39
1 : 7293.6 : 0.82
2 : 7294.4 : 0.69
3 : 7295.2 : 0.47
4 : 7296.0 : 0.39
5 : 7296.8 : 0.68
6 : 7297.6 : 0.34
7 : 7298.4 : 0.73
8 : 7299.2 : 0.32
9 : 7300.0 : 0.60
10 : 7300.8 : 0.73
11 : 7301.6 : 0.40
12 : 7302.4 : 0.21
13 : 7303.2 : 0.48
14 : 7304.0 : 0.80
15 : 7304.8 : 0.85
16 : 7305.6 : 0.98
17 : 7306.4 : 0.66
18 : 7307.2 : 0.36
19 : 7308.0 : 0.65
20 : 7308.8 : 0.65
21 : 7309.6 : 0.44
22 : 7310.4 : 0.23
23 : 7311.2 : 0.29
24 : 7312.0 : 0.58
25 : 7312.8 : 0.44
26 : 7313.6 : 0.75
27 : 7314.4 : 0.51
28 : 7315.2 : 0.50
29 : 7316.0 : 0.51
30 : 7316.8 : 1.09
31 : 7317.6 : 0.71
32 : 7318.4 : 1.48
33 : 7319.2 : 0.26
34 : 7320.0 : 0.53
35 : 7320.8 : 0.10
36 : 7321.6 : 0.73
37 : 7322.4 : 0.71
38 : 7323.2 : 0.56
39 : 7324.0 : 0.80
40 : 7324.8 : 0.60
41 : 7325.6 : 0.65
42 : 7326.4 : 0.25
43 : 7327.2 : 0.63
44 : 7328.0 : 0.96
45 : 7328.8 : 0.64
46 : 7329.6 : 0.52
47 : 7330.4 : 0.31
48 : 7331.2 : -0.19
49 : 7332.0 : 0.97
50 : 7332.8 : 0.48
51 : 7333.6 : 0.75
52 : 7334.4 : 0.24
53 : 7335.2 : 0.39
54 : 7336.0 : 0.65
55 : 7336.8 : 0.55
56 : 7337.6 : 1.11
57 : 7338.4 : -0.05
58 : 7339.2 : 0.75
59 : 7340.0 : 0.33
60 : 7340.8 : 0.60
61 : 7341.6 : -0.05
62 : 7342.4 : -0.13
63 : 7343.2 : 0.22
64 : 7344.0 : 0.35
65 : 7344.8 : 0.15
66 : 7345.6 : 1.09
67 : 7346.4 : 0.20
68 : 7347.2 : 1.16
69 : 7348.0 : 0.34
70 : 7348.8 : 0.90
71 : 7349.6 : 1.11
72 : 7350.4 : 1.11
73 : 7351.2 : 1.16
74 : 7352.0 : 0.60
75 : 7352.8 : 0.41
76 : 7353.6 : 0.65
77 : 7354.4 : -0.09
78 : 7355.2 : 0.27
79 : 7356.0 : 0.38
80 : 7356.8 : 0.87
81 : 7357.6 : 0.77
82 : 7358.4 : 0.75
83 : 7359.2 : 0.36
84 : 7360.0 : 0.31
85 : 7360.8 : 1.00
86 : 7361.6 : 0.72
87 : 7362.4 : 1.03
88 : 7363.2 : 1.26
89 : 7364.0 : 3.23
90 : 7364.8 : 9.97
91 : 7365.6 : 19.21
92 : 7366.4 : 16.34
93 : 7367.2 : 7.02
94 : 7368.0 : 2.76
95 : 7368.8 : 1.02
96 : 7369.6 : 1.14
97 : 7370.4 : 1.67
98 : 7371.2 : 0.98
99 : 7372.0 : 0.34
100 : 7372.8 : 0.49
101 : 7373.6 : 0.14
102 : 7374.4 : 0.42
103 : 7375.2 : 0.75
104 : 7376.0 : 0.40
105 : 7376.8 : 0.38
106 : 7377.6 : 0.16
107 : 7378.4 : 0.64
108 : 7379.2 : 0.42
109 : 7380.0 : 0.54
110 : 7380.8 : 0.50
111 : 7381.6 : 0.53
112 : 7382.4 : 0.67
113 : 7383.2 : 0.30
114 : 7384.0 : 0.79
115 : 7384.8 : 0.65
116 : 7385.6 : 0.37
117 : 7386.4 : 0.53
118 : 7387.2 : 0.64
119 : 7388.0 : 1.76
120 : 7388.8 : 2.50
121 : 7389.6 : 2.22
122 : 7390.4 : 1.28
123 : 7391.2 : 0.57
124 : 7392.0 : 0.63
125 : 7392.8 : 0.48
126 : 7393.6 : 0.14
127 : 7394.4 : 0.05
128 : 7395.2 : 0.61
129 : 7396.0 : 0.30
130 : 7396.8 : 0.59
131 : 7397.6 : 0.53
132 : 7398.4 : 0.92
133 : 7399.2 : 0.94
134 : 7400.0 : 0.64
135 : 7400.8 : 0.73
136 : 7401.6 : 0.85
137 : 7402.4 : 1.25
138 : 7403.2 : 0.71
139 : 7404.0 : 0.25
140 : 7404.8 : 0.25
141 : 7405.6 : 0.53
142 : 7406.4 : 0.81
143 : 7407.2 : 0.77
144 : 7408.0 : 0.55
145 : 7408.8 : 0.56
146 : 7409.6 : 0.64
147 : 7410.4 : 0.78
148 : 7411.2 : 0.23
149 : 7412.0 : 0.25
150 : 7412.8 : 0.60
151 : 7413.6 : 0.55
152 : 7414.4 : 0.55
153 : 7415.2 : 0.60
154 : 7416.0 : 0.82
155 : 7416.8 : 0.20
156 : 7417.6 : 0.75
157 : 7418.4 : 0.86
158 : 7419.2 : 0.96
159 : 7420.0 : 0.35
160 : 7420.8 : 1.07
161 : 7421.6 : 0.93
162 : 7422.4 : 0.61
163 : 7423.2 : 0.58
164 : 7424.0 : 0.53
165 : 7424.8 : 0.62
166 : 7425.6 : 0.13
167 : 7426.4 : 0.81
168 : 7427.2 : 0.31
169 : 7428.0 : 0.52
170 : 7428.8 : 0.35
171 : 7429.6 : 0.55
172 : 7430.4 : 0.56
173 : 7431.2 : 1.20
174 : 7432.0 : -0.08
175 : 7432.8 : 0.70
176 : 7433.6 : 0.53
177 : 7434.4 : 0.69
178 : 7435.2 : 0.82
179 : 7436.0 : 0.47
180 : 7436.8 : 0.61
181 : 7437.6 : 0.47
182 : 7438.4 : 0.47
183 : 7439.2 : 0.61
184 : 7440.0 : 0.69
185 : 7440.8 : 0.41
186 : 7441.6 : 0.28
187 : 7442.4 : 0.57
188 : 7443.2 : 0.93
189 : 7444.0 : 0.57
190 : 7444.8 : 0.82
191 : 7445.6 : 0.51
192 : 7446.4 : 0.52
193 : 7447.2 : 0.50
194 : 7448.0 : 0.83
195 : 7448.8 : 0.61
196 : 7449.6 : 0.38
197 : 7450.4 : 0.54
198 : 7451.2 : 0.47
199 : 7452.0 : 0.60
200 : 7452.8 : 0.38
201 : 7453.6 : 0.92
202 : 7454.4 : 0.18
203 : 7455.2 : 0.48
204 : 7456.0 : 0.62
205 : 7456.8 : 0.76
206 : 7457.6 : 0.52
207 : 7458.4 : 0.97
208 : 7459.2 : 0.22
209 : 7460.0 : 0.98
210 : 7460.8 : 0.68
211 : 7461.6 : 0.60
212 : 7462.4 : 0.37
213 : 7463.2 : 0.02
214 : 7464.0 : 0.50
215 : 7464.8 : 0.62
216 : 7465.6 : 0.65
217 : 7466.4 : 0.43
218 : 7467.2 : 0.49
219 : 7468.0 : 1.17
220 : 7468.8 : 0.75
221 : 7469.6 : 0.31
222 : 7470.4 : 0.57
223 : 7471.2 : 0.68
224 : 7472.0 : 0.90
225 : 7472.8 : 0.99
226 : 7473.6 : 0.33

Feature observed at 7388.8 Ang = [N II]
